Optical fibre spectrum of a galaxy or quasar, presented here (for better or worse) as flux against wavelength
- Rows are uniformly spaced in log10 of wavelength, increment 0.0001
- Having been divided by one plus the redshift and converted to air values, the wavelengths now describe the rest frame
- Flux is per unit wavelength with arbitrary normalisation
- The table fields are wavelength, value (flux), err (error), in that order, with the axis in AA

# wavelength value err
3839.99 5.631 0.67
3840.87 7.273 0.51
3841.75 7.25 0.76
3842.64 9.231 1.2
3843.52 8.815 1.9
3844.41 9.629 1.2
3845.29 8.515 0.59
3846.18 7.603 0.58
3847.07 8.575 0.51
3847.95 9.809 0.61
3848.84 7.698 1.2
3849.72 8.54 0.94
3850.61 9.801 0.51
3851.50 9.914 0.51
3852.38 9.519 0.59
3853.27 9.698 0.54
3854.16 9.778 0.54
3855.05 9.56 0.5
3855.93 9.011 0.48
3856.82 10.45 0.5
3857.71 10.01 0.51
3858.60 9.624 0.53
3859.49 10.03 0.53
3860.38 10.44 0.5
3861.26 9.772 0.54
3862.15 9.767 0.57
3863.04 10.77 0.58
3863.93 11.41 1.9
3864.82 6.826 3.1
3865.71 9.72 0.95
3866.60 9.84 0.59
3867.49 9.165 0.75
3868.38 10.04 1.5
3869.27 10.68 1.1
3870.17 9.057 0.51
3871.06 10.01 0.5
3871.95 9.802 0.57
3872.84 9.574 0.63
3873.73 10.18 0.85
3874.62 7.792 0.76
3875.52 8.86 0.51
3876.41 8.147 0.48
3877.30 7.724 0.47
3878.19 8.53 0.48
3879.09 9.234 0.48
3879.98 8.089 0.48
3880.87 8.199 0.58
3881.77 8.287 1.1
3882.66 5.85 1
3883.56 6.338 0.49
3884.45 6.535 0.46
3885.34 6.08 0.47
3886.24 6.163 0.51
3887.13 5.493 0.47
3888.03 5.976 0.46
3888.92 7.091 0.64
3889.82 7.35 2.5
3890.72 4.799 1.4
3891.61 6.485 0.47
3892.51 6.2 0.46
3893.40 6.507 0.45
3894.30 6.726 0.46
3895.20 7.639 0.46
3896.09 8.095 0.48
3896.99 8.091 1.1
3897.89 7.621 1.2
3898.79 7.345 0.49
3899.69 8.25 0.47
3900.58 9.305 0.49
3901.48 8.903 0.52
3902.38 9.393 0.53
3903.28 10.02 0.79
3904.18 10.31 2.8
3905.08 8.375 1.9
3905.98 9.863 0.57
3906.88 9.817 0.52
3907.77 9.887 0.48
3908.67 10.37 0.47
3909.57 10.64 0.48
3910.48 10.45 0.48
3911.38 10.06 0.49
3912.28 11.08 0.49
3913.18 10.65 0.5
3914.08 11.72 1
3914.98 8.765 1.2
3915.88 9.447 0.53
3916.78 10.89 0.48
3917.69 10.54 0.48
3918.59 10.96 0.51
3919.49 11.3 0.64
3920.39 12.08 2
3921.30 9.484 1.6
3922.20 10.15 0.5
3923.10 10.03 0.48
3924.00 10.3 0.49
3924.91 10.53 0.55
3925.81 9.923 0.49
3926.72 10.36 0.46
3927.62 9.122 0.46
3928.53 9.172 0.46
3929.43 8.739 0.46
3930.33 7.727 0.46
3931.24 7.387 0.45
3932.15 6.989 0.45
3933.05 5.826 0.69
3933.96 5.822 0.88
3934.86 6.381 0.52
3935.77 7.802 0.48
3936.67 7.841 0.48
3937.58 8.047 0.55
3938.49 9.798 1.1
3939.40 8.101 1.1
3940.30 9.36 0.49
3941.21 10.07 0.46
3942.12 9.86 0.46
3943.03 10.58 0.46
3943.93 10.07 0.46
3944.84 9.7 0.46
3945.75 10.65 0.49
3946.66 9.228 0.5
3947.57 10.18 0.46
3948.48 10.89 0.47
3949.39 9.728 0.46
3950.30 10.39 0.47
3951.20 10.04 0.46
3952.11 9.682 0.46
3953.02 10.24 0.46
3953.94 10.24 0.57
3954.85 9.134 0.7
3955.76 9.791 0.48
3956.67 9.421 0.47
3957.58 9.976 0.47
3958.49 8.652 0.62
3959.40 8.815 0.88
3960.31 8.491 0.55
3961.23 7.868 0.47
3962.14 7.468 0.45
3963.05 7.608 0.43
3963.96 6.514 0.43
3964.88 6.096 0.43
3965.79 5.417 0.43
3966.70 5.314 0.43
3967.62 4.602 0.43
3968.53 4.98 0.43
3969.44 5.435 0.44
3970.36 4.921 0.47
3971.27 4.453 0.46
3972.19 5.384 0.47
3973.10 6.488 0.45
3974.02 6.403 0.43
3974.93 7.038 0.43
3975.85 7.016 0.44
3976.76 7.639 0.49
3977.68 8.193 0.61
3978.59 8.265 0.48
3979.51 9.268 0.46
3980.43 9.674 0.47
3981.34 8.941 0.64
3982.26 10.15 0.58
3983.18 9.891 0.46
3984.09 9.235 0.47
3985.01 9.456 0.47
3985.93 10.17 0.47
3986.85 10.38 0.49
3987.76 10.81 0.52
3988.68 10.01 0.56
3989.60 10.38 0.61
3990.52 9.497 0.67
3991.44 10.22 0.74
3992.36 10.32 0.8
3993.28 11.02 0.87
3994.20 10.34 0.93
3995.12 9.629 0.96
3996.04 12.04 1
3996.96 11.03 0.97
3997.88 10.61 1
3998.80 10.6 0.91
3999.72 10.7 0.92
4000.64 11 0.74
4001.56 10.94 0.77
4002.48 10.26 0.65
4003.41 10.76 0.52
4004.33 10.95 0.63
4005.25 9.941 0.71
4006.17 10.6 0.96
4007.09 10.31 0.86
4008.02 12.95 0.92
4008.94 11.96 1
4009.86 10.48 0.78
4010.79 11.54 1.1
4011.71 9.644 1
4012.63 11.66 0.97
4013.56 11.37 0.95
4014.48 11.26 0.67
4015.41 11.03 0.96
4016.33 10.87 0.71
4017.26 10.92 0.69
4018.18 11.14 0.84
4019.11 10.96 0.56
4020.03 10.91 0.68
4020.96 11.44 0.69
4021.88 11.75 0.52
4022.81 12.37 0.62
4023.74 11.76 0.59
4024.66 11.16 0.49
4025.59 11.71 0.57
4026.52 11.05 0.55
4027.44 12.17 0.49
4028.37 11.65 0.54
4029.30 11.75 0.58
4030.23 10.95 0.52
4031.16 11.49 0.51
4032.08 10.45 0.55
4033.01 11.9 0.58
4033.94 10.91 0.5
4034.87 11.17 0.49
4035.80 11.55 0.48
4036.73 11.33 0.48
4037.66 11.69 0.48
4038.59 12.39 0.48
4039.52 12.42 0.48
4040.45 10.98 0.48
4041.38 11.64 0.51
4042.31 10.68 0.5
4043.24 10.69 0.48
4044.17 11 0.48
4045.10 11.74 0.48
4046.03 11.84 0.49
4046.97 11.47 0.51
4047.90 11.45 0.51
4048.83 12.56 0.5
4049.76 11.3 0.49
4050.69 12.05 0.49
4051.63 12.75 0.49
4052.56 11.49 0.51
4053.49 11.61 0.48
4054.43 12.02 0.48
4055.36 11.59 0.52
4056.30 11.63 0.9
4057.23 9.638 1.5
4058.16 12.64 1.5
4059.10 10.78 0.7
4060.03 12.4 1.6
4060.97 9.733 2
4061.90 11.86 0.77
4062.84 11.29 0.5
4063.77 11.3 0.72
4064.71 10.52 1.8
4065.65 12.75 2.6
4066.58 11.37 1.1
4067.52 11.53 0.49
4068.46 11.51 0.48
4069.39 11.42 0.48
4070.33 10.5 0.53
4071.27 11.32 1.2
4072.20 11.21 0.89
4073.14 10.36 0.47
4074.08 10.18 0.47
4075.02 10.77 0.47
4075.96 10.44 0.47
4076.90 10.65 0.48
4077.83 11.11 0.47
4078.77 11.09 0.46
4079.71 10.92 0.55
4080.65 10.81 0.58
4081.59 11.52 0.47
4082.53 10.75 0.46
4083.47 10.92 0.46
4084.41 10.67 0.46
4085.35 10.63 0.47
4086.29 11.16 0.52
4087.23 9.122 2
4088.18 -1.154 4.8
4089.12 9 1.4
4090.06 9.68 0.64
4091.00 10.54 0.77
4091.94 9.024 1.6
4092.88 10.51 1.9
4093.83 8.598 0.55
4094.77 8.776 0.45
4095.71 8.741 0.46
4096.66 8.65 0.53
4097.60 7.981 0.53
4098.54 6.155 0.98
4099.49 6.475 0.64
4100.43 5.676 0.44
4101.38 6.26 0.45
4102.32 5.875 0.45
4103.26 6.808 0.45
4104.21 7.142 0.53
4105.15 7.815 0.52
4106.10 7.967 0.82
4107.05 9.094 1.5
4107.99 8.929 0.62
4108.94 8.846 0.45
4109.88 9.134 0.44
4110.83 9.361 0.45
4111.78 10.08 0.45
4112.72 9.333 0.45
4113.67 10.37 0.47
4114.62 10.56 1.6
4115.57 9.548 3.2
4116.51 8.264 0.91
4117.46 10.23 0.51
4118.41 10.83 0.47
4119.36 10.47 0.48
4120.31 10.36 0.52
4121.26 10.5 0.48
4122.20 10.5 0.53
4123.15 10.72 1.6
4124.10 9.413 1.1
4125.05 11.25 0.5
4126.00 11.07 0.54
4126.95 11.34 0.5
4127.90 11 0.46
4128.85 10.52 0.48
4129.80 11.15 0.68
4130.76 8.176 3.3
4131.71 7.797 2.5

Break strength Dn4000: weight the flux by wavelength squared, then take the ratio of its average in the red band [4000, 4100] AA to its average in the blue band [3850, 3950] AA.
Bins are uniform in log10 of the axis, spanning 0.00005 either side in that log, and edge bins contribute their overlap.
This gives 1.30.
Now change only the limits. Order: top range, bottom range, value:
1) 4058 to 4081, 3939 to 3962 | 1.23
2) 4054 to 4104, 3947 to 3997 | 1.21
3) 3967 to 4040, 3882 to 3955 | 1.19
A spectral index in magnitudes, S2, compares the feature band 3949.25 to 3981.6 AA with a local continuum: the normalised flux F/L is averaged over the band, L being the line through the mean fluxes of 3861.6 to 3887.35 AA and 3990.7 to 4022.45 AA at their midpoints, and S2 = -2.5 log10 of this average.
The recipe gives 0.30 mag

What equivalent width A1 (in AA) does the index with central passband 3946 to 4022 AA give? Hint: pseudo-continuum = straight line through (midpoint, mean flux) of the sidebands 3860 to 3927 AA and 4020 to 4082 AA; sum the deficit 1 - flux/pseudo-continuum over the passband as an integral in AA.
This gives 7.1 AA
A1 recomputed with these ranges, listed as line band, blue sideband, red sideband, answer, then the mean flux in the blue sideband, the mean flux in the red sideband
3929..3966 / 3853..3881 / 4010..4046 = 5.96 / 9.44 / 11.3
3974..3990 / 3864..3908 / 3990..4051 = 1.88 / 8.19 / 11.2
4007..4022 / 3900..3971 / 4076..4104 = -3.77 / 9.03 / 8.87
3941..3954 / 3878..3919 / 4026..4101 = -1.43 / 8.44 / 10.7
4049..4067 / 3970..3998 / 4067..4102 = -4.09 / 8.99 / 9.54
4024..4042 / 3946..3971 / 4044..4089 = -2.51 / 8.18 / 10.9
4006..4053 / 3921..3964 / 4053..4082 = -3.97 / 9.07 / 11.2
